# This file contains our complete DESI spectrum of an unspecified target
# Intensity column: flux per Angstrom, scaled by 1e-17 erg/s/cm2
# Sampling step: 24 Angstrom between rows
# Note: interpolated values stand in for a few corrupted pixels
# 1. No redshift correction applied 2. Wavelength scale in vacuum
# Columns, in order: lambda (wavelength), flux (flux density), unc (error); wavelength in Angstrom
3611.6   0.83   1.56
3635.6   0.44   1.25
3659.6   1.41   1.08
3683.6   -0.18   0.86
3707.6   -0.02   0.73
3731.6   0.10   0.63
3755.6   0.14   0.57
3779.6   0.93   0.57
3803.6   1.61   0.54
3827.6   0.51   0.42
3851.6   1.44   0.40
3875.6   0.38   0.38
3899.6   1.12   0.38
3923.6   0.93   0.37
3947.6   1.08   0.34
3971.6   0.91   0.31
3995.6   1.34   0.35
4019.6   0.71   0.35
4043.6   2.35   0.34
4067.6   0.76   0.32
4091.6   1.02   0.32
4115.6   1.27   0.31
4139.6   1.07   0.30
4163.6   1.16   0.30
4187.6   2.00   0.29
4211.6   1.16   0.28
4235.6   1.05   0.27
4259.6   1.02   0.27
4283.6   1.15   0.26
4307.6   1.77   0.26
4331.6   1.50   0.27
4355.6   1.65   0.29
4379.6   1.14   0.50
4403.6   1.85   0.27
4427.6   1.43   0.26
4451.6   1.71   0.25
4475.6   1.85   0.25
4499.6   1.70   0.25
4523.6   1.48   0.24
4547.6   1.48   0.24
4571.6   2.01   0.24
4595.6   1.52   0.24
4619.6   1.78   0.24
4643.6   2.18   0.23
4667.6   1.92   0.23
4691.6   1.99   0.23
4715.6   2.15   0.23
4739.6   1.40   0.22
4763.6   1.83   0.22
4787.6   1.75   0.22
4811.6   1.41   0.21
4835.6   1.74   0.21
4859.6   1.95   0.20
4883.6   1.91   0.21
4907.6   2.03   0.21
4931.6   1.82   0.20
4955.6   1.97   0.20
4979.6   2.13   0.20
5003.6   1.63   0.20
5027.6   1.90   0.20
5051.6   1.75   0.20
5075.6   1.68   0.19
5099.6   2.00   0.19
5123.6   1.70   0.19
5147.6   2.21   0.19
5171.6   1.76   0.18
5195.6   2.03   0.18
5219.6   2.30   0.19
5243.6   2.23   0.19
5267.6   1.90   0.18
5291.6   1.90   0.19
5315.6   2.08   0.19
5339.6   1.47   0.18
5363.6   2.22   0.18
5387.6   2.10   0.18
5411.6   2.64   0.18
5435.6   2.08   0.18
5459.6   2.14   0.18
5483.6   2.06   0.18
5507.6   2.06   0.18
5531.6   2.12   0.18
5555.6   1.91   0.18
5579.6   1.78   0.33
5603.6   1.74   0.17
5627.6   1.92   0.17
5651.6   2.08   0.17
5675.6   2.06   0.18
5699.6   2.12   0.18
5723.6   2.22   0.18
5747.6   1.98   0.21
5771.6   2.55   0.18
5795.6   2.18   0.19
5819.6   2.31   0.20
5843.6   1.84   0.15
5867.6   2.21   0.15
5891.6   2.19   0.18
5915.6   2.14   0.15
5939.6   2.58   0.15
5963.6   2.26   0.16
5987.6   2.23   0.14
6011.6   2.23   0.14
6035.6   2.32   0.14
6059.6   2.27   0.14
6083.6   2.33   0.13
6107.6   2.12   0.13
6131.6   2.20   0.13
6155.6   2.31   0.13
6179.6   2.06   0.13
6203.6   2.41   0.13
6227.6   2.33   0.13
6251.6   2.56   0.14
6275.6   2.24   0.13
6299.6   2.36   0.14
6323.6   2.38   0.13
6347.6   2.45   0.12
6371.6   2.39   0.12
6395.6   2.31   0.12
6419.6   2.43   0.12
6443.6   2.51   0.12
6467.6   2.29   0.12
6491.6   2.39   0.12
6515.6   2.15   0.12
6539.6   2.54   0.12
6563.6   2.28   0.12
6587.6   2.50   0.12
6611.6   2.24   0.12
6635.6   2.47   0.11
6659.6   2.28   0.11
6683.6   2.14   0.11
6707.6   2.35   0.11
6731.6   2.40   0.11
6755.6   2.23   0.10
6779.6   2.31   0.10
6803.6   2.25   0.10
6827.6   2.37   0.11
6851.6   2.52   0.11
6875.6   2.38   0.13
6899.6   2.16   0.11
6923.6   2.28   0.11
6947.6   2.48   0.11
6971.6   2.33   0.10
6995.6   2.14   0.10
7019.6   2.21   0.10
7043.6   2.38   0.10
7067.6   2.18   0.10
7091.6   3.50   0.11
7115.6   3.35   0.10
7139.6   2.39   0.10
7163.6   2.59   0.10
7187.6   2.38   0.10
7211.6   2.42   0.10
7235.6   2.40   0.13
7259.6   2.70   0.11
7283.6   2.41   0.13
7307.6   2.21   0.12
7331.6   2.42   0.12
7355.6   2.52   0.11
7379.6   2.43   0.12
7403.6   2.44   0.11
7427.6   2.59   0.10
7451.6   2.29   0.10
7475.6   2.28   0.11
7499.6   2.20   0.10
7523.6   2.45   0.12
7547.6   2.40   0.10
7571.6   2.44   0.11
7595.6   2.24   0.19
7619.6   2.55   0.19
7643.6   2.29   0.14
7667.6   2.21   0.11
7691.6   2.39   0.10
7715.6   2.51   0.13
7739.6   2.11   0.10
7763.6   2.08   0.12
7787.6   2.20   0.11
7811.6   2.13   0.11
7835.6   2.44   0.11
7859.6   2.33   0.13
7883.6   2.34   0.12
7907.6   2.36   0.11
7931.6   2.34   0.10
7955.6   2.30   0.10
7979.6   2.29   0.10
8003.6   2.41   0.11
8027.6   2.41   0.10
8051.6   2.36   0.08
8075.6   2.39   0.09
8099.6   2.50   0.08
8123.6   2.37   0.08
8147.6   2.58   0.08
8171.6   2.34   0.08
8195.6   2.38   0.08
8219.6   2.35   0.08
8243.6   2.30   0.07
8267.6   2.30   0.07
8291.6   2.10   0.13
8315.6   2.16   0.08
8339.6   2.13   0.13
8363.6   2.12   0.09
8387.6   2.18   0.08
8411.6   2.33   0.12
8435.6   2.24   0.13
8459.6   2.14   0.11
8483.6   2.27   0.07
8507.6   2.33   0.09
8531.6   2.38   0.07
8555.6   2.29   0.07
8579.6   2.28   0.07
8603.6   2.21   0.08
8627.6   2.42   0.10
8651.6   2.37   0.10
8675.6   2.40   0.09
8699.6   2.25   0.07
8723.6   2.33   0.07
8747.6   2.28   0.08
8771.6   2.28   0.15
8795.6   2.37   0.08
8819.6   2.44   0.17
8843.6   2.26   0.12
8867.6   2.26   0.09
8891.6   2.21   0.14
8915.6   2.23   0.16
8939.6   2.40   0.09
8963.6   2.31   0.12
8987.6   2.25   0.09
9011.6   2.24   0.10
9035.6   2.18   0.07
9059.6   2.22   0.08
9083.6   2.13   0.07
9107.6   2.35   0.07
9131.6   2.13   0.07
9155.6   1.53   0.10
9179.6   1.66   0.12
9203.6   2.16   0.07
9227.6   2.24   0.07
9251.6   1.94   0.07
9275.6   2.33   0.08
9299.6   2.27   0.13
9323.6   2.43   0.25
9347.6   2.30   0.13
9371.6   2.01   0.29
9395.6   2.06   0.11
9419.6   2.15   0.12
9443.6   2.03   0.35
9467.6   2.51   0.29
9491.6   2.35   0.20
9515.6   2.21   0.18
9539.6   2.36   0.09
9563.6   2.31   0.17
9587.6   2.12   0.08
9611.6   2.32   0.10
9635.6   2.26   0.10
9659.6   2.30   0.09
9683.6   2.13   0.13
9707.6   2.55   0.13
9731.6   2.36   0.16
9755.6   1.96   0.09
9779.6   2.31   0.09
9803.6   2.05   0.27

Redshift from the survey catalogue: 0.08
